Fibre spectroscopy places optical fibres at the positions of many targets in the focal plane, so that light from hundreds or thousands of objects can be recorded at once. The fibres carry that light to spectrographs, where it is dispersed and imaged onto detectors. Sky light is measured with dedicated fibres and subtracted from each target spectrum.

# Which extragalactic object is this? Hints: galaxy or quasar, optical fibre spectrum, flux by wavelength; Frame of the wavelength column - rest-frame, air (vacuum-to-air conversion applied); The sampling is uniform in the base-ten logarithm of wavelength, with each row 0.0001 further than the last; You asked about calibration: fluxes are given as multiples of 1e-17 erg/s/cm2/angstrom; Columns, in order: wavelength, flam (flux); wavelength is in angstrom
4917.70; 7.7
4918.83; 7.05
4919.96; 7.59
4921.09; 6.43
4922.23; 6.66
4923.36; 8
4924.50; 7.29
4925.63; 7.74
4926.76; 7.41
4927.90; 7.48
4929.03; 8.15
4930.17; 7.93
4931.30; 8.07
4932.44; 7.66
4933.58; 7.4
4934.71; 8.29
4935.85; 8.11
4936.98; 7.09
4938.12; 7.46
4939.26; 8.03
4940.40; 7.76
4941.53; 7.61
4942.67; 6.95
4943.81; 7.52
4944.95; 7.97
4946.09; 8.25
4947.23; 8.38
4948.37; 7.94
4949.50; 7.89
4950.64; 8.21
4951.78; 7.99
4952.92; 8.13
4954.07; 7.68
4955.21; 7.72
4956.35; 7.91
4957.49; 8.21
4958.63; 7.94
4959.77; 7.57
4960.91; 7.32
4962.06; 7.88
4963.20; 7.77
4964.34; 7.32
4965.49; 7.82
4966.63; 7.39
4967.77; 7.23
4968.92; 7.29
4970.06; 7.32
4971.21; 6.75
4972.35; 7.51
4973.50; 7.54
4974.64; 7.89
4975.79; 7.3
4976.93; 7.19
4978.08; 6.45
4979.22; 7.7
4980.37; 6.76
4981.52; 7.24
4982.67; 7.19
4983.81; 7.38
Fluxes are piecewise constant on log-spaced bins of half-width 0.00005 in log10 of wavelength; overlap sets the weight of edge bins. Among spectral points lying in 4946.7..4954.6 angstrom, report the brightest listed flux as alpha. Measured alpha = 8.38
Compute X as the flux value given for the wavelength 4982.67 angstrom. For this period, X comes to 7.19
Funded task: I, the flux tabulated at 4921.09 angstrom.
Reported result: 6.43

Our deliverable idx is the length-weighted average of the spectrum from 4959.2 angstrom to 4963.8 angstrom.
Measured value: 7.63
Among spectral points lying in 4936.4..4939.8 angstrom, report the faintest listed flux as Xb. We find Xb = 7.09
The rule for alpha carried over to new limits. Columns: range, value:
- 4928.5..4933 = 8.15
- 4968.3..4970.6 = 7.32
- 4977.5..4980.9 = 7.7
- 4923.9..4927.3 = 7.74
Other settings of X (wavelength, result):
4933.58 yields 7.4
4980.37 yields 6.76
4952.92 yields 8.13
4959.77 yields 7.57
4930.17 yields 7.93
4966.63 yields 7.39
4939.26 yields 8.03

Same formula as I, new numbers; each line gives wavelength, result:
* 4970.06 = 7.32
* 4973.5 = 7.54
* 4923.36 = 8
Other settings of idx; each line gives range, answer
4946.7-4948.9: 8.16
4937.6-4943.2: 7.57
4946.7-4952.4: 8.09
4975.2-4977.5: 7.25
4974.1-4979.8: 7.3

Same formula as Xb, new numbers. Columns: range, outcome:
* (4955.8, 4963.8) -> 7.32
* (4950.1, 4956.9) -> 7.68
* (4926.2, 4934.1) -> 7.4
